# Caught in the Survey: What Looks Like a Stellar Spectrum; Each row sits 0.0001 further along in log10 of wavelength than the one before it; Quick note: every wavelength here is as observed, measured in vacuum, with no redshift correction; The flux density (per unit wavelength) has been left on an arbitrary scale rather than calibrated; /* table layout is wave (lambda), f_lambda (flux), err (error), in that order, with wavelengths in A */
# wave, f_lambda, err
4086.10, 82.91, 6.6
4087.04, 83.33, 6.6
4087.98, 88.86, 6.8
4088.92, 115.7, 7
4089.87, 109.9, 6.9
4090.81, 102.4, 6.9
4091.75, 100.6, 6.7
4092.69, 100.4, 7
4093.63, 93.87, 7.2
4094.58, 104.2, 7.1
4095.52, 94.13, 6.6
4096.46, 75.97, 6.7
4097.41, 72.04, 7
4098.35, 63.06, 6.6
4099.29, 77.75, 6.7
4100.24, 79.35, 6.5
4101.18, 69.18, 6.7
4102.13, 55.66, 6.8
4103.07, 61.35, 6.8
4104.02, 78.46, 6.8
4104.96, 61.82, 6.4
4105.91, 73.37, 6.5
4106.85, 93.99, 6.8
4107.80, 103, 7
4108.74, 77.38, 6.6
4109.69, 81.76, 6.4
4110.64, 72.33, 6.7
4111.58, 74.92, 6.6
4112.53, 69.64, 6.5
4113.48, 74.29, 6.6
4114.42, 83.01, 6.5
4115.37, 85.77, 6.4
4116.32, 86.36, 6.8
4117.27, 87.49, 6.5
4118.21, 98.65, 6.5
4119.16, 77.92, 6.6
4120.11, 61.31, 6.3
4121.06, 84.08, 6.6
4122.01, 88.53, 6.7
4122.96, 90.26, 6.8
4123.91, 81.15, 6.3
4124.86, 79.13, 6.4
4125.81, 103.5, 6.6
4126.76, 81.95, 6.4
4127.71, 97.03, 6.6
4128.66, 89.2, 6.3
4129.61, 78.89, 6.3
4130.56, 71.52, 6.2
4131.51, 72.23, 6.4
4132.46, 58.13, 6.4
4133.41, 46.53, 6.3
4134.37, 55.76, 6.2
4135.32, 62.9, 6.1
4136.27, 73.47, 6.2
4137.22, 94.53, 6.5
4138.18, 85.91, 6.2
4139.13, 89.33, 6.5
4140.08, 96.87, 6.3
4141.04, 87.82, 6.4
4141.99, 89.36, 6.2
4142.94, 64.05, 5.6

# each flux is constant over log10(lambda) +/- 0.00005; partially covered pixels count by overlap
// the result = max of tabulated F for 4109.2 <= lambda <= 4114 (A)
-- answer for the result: 81.76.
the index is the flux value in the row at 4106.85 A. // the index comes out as 93.99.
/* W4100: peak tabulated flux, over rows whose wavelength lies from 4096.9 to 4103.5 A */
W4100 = 79.35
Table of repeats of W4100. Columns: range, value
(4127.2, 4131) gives 97.03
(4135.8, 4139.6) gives 94.53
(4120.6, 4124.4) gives 90.26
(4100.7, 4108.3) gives 103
